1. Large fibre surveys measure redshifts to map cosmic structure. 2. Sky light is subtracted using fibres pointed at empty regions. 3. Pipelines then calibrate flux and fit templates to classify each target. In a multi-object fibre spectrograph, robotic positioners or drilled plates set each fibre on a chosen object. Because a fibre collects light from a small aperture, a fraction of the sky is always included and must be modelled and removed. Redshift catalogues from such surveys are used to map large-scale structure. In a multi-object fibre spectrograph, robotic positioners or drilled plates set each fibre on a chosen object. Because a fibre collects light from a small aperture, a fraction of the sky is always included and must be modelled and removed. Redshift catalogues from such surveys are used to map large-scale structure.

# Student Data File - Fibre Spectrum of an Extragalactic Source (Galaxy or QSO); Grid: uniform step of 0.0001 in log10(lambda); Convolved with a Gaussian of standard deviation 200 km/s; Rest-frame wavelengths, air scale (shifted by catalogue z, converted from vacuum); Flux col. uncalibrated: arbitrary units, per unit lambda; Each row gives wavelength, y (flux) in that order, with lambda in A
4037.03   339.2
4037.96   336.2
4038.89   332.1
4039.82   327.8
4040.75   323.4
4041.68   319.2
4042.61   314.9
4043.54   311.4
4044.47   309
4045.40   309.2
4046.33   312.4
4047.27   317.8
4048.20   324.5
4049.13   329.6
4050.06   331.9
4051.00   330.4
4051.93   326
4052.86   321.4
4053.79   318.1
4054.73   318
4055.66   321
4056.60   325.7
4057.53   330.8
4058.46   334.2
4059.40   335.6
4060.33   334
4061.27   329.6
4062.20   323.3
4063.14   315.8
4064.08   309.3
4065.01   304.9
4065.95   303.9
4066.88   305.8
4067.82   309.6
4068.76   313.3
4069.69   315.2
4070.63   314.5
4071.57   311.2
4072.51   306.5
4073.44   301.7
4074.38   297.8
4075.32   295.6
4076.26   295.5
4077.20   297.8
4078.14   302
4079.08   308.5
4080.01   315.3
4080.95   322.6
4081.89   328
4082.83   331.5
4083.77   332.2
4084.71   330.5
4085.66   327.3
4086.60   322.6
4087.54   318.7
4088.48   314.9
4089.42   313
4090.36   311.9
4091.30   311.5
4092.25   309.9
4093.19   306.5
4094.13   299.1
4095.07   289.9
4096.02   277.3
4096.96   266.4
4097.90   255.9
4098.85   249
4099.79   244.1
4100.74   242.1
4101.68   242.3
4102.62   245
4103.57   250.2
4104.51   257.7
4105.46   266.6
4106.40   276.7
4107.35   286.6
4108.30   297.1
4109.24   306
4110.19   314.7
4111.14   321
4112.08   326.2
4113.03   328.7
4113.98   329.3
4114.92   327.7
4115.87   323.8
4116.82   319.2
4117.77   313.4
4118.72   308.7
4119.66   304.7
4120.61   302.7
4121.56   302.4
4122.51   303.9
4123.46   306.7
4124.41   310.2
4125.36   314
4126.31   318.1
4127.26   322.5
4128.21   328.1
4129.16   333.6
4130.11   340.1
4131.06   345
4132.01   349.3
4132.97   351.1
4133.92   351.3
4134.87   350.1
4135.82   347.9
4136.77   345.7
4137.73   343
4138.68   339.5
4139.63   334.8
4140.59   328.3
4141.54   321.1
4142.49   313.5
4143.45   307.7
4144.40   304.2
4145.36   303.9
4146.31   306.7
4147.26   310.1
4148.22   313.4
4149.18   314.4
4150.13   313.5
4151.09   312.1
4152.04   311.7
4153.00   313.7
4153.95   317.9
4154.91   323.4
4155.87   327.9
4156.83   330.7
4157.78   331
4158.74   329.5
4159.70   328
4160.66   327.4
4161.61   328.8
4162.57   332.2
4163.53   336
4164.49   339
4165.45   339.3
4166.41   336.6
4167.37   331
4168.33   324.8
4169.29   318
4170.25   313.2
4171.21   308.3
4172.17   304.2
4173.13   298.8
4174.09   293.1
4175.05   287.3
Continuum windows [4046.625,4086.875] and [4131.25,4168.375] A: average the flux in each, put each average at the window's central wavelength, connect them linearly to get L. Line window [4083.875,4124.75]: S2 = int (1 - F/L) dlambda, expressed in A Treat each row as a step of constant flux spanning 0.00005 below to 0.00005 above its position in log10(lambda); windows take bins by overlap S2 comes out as 3.2 A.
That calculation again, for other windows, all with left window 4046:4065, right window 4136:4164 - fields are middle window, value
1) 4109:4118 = 0.0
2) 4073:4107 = 3.2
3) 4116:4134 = 0.1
